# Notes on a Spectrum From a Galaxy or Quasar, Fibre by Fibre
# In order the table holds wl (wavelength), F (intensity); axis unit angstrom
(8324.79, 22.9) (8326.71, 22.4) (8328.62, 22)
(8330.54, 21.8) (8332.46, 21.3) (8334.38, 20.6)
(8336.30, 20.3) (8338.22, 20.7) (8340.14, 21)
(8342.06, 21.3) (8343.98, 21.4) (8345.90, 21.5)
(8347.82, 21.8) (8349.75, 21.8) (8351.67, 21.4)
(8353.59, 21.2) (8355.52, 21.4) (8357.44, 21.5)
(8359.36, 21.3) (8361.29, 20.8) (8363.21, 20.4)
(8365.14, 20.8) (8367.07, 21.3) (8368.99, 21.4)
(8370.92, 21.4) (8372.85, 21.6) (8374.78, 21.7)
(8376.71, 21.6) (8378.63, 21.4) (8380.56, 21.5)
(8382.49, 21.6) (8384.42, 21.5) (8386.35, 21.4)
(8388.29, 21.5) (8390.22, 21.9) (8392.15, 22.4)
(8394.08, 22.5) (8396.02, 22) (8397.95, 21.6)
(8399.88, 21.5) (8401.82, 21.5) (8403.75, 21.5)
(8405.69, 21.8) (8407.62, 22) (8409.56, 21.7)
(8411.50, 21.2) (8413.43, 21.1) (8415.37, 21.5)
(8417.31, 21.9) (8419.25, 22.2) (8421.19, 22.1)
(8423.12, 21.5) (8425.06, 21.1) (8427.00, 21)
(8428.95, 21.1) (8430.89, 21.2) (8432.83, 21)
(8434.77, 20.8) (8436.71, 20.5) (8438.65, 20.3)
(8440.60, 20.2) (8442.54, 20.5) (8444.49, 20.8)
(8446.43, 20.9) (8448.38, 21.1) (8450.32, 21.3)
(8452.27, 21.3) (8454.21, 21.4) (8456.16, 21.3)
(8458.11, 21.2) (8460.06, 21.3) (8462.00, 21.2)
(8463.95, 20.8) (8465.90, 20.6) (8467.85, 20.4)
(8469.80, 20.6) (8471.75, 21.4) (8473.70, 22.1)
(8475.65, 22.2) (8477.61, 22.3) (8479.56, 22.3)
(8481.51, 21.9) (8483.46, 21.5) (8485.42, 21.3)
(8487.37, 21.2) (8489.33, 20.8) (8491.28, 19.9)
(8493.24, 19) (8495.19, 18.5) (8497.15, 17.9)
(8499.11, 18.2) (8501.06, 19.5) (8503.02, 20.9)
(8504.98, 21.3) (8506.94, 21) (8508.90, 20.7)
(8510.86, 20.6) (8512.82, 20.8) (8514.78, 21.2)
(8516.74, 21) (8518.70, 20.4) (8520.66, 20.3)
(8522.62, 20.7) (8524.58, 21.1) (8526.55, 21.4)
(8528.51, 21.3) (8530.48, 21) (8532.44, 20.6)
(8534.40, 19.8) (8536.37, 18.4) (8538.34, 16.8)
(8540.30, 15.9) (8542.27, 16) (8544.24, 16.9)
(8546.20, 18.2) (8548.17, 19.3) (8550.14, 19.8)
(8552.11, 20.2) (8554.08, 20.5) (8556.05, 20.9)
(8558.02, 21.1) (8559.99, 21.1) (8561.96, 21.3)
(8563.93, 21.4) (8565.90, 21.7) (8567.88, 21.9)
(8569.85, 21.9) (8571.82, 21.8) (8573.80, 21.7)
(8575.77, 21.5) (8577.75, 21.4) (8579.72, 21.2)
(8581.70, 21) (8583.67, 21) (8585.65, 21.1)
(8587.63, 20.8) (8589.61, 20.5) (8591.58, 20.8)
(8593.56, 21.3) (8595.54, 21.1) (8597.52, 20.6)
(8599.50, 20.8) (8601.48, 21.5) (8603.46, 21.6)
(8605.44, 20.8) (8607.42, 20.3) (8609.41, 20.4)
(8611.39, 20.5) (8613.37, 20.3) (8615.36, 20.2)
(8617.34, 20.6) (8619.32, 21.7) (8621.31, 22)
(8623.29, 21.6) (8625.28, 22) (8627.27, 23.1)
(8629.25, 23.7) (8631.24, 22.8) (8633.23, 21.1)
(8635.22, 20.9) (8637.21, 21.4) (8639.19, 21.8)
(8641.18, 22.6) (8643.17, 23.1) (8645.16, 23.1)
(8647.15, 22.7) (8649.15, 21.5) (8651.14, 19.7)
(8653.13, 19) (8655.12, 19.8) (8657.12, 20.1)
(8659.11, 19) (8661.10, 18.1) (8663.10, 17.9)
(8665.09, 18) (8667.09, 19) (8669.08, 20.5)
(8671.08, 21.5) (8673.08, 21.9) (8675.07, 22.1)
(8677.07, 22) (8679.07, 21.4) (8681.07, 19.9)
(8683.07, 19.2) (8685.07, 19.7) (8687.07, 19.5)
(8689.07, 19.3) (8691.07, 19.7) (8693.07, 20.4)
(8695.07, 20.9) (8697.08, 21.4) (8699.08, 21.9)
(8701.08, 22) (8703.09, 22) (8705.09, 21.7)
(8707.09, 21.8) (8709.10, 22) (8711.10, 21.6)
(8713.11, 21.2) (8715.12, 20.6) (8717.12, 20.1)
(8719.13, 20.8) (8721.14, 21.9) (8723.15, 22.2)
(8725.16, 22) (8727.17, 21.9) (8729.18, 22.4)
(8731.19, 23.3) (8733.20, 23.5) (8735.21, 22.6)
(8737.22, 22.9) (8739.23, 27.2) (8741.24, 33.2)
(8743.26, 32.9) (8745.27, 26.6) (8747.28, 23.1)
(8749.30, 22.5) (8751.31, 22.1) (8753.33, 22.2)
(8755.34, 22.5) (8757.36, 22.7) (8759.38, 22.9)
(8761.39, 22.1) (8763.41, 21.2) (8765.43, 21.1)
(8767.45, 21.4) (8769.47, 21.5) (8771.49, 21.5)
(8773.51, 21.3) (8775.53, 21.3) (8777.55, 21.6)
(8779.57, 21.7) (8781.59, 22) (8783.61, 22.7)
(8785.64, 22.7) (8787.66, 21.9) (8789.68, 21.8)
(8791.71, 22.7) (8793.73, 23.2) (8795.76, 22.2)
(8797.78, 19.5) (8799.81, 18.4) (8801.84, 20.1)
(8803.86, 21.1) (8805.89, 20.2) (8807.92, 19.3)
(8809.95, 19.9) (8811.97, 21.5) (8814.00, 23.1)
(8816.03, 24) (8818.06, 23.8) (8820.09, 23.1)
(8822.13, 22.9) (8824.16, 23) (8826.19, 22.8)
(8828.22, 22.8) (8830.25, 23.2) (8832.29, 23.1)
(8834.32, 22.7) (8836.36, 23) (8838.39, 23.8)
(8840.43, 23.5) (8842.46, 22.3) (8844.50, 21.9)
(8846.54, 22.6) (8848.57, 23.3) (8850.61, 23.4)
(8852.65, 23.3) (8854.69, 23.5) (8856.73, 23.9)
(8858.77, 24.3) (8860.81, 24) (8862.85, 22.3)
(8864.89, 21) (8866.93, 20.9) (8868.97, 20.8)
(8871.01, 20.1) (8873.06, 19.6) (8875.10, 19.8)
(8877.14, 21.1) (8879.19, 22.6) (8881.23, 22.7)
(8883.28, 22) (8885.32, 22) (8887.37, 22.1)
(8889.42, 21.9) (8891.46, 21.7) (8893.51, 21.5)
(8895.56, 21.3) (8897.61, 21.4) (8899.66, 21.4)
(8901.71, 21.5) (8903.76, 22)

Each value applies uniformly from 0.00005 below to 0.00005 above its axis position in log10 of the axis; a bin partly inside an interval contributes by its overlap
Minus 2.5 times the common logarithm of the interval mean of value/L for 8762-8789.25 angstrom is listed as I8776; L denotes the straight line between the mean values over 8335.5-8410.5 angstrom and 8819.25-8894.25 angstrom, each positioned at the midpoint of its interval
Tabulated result 0.03 mag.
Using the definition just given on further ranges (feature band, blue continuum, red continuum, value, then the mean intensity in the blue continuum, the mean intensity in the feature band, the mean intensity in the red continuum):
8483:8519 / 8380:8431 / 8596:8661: 0.061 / 21.6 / 20.3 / 21.2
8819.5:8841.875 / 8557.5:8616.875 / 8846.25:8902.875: -0.059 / 21.1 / 23.1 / 22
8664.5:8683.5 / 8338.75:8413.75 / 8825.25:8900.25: 0.067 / 21.5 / 20.6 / 22.3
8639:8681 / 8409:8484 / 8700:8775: 0.087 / 21.2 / 20.7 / 22.8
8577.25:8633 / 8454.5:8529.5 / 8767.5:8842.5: 0.000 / 20.8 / 21.2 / 22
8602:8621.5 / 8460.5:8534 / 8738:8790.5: 0.051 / 20.8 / 20.8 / 23.2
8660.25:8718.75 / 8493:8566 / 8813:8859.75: 0.052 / 19.9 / 20.6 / 23.2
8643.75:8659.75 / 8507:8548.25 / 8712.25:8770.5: 0.050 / 19.7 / 20.7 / 23.1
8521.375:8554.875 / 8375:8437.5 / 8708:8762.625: 0.155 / 21.5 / 19.3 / 23.3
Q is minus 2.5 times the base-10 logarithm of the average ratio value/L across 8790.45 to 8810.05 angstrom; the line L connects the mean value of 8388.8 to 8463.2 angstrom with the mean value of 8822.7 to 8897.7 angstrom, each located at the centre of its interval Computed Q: 0.08 mag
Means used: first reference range 21.4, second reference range 22.3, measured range 20.7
